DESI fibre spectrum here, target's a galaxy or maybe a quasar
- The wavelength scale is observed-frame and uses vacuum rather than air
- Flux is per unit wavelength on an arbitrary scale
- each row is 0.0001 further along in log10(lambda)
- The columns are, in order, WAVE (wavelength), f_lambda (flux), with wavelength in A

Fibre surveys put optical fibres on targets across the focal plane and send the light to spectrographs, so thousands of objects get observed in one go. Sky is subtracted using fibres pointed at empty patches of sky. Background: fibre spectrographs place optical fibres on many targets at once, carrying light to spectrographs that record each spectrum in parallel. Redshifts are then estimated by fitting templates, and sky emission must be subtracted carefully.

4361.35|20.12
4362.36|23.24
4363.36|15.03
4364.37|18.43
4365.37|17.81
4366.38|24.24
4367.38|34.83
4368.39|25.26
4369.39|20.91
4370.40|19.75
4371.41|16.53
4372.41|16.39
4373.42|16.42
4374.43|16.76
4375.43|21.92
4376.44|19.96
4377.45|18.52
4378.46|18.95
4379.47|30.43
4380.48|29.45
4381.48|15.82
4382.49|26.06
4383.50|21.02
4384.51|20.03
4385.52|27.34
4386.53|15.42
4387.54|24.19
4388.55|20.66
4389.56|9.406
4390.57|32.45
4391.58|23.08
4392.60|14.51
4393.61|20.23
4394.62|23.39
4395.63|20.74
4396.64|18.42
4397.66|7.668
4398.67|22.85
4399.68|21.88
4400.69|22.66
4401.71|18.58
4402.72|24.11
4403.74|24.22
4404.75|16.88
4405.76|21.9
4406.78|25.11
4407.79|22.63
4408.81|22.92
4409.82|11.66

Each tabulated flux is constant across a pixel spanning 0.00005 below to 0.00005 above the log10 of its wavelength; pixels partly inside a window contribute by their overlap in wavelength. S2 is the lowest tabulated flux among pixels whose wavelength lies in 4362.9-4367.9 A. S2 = 15.03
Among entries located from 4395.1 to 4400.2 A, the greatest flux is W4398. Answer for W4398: 22.85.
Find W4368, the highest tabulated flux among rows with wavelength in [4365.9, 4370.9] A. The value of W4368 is 34.83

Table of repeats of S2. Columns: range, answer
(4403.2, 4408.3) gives 16.88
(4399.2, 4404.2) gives 18.58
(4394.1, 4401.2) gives 7.668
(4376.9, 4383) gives 15.82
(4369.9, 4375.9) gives 16.39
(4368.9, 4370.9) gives 19.75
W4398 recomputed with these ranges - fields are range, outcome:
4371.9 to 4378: 21.92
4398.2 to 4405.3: 24.22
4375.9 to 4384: 30.43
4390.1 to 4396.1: 32.45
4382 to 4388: 27.34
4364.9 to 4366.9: 24.24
